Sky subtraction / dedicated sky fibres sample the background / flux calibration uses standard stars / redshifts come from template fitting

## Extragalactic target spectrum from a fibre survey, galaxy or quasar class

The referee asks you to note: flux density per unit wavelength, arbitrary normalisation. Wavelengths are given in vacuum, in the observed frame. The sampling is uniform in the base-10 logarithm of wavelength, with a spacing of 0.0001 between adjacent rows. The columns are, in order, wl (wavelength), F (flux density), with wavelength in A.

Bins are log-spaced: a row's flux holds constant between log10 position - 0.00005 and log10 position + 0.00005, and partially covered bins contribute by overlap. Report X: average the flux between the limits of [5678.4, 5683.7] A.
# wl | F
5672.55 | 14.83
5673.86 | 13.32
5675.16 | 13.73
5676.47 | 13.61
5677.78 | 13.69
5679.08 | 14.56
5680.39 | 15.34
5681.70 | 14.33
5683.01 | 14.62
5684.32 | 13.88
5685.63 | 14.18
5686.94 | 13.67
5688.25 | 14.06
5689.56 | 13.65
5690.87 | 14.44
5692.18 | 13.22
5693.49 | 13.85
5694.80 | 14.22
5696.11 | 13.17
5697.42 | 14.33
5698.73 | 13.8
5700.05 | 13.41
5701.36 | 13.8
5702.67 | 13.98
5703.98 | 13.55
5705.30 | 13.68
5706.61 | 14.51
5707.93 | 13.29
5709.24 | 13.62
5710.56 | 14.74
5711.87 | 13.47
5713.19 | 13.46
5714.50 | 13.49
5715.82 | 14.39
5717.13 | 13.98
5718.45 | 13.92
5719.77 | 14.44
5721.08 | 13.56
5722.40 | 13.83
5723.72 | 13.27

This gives 14.7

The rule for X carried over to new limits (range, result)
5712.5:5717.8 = 13.8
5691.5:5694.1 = 13.5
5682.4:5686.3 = 14.2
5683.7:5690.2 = 13.9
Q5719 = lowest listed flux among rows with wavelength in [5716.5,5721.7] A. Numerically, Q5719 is 13.56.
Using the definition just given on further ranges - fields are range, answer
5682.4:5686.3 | 13.88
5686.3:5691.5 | 13.65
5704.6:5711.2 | 13.29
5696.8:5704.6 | 13.41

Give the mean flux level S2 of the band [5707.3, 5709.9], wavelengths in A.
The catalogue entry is 13.5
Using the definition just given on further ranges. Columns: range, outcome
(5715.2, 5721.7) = 14.1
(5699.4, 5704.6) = 13.7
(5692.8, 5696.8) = 13.8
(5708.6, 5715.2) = 13.8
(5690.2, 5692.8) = 13.8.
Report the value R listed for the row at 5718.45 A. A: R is 13.92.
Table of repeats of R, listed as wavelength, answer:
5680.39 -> 15.34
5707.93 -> 13.29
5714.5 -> 13.49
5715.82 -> 14.39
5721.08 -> 13.56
